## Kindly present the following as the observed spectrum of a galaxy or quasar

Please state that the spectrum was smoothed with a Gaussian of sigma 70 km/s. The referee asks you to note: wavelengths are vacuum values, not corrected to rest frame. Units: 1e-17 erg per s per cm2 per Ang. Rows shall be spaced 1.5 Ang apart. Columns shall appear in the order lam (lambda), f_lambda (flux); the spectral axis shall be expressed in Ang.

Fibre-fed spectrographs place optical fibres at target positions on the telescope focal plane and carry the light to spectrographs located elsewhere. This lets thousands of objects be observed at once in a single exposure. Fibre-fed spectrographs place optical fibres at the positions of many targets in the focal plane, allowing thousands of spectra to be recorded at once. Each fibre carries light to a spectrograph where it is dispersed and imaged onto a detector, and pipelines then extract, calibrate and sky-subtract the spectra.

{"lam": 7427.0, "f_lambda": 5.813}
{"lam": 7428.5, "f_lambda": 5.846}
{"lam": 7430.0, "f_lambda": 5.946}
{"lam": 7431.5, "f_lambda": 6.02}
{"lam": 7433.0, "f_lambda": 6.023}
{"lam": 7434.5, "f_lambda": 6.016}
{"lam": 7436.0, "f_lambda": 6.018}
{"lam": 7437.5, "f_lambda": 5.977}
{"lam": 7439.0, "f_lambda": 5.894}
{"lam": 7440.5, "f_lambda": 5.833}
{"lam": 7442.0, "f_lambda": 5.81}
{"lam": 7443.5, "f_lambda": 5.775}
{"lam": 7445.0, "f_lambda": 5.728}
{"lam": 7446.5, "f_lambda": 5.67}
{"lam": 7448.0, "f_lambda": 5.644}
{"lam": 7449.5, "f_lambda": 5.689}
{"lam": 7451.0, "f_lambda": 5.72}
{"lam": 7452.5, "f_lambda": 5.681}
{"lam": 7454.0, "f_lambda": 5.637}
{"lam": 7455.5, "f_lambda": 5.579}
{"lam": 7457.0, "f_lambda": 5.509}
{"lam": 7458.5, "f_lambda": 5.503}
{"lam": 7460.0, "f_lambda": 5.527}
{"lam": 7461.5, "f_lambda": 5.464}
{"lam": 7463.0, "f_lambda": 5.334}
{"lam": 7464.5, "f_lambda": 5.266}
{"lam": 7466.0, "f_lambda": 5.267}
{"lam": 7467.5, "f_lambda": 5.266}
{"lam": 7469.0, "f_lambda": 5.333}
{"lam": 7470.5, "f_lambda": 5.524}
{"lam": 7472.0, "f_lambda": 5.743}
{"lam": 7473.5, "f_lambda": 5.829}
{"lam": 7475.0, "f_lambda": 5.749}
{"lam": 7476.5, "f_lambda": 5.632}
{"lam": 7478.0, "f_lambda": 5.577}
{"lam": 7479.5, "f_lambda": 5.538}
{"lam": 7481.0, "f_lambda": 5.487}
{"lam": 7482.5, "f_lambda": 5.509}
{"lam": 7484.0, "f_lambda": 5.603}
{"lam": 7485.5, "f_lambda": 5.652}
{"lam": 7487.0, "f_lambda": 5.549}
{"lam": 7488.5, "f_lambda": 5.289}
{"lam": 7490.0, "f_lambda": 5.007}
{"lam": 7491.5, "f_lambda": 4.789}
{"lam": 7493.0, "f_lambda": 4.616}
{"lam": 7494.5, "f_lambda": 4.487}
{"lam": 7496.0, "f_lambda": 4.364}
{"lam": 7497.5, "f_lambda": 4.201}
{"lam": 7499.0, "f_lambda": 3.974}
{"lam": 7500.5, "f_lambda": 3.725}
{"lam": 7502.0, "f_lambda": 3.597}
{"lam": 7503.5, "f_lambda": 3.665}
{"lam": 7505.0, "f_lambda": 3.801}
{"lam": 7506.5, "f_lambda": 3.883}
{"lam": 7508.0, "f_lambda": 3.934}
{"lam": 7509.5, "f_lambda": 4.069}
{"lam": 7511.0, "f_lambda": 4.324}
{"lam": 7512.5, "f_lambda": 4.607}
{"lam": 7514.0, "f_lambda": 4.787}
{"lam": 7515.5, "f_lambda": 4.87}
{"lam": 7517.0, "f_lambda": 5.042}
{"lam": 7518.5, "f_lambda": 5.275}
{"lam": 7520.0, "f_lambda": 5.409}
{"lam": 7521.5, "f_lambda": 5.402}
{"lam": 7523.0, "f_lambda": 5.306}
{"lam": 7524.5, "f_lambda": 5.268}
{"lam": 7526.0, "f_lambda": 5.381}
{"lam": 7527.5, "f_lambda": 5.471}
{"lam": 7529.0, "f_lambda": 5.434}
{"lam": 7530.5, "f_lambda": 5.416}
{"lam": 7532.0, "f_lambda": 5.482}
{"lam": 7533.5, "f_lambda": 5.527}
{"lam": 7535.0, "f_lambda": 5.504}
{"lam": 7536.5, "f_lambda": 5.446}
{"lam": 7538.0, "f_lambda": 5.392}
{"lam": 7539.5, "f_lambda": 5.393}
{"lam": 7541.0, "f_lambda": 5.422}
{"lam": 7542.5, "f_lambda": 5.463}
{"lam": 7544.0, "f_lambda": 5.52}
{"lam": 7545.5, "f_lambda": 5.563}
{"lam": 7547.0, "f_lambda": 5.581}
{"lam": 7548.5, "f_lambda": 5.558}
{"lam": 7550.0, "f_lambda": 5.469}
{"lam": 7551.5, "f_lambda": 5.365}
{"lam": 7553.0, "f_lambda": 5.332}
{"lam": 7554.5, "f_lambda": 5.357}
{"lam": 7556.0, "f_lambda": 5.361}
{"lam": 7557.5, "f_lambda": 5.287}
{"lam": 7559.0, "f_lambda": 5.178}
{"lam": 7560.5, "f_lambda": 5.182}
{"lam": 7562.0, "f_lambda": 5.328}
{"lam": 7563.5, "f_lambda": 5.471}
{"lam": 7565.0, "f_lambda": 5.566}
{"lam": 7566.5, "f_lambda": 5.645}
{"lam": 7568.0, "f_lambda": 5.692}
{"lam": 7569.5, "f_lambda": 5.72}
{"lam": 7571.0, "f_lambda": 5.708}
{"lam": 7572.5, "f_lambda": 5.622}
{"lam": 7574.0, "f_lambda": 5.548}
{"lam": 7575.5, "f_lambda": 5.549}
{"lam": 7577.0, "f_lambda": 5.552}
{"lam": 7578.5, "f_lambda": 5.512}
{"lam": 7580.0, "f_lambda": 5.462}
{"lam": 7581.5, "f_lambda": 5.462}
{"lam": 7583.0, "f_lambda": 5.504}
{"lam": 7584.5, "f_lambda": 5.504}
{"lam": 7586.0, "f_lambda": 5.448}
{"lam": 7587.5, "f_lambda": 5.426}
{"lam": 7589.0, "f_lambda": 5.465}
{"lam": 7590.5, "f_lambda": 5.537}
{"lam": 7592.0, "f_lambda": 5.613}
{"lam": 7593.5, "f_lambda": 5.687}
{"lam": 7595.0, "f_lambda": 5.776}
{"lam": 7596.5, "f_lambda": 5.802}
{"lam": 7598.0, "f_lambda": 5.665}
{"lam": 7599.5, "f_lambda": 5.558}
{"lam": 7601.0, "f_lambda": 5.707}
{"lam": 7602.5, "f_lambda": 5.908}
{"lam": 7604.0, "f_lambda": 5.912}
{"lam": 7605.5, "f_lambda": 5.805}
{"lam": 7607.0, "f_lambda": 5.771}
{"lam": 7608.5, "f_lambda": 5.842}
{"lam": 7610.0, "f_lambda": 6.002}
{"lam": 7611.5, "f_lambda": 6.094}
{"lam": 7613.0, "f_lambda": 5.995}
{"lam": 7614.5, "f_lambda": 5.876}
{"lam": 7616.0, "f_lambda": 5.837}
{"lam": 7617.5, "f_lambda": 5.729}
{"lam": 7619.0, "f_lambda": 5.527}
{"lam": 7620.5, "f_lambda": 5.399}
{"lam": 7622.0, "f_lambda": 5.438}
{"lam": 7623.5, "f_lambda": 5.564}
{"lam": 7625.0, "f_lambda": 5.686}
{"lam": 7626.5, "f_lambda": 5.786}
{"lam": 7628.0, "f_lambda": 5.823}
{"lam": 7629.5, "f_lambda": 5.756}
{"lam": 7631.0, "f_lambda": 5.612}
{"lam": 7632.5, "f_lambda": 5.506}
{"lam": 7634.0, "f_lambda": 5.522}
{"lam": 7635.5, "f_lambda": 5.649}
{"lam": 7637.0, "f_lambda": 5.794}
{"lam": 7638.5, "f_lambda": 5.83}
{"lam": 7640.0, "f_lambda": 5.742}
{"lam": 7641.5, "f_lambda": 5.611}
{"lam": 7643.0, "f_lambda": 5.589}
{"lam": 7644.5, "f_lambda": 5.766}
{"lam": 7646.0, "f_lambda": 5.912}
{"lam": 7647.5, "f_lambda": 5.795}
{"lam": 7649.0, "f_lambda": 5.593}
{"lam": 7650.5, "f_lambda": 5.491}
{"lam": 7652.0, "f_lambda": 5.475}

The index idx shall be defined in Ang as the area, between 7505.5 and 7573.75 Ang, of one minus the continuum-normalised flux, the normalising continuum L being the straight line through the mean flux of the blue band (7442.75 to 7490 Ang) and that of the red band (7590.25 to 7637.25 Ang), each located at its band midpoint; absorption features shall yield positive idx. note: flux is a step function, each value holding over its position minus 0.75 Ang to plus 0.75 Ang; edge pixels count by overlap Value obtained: 4.5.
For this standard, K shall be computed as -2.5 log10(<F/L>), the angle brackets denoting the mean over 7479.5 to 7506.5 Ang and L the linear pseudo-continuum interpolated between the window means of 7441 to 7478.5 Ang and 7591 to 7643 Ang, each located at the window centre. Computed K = 0.200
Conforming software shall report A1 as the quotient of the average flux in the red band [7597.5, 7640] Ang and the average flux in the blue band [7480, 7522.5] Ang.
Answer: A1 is 1.2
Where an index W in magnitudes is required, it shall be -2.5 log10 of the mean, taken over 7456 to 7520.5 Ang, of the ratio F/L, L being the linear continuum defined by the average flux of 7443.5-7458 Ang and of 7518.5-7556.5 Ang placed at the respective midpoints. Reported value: 0.12 mag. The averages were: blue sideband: 5.65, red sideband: 5.43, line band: 4.97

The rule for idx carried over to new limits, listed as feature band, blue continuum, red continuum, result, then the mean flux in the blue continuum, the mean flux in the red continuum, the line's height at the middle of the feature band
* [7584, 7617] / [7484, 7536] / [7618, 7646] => -1.8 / 4.81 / 5.65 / 5.44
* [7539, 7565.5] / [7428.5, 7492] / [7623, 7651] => 1.1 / 5.62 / 5.69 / 5.65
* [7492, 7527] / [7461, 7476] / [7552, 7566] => 5.7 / 5.48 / 5.35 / 5.42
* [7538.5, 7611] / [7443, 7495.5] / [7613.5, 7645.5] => 0.5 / 5.46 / 5.67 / 5.6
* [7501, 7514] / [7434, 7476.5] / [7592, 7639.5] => 3.8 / 5.64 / 5.74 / 5.67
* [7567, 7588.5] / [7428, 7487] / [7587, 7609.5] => 0.6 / 5.66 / 5.7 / 5.7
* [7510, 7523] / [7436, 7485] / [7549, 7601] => 1.4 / 5.61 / 5.51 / 5.56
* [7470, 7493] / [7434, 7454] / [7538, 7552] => 0.8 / 5.8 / 5.48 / 5.68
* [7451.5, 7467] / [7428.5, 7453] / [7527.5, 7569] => 0.8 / 5.84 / 5.44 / 5.77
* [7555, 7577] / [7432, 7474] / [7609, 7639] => 0.8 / 5.65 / 5.72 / 5.7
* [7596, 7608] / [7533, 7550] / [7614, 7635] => -0.4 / 5.49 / 5.64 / 5.6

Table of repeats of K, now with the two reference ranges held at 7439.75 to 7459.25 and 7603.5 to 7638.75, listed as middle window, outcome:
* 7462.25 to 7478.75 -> 0.04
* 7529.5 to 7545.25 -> 0.05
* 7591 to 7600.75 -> 0.01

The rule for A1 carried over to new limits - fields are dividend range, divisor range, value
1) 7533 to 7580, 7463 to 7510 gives 1.12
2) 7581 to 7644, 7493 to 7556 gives 1.15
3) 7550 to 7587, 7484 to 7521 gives 1.20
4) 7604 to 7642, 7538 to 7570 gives 1.05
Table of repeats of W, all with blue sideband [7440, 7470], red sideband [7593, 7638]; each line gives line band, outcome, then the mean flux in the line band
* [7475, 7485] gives 0.002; 5.57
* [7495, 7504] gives 0.382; 3.94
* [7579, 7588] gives 0.045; 5.47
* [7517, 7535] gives 0.049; 5.39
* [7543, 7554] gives 0.035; 5.48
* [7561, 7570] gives 0.024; 5.56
